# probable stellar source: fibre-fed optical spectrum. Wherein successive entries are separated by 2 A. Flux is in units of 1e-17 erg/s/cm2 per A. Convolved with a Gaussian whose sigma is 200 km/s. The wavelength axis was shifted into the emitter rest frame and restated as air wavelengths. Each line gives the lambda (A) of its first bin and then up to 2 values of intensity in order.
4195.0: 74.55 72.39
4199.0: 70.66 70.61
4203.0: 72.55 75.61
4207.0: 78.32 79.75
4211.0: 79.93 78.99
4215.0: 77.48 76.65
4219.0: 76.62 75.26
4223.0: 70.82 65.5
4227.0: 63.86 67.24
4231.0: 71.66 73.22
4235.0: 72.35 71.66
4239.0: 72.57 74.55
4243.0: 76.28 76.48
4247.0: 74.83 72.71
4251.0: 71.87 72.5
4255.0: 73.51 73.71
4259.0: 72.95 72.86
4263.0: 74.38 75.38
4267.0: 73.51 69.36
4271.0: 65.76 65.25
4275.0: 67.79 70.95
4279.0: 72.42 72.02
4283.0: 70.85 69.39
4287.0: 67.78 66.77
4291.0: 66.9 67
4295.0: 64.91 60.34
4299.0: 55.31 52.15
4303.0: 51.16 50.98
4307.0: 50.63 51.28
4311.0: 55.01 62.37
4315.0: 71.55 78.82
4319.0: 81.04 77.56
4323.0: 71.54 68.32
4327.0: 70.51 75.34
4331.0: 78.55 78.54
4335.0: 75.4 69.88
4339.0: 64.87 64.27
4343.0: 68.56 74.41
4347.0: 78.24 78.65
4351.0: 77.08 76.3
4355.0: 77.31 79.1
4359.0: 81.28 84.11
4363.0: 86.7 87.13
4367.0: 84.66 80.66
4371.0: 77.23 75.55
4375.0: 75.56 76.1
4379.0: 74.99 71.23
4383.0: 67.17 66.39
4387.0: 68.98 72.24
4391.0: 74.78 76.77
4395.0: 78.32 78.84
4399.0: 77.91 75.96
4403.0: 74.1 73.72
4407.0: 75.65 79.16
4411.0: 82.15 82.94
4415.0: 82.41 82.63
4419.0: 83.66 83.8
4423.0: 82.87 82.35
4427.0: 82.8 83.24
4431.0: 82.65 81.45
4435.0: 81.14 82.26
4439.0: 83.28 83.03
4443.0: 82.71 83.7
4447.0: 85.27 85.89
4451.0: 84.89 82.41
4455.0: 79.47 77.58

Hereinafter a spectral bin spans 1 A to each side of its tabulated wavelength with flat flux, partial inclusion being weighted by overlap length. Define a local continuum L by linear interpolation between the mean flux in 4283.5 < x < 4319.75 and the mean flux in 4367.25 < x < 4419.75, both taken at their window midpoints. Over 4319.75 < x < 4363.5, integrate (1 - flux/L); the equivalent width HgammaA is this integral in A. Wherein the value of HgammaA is -4.3 A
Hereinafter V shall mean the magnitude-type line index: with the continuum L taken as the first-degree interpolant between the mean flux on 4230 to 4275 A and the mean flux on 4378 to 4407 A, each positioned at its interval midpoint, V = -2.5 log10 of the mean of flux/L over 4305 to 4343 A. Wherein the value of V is 0.07 mag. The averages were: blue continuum 72.5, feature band 68.7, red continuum 73.7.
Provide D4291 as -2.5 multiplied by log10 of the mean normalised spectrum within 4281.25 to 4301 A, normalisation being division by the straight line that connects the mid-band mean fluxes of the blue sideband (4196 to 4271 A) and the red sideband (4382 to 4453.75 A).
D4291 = 0.16 mag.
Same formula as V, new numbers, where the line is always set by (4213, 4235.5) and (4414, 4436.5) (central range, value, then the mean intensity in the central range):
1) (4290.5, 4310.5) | 0.32 mag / 56.8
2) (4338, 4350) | 0.10 mag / 71.5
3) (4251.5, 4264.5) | 0.01 mag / 73.3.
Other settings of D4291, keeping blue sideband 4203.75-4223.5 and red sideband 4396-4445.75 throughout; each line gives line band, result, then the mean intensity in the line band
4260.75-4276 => 0.112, 70.4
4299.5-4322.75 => 0.258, 62.2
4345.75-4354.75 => 0.030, 77.5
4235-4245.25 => 0.051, 74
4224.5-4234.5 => 0.130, 68.6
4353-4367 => -0.033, 82.3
